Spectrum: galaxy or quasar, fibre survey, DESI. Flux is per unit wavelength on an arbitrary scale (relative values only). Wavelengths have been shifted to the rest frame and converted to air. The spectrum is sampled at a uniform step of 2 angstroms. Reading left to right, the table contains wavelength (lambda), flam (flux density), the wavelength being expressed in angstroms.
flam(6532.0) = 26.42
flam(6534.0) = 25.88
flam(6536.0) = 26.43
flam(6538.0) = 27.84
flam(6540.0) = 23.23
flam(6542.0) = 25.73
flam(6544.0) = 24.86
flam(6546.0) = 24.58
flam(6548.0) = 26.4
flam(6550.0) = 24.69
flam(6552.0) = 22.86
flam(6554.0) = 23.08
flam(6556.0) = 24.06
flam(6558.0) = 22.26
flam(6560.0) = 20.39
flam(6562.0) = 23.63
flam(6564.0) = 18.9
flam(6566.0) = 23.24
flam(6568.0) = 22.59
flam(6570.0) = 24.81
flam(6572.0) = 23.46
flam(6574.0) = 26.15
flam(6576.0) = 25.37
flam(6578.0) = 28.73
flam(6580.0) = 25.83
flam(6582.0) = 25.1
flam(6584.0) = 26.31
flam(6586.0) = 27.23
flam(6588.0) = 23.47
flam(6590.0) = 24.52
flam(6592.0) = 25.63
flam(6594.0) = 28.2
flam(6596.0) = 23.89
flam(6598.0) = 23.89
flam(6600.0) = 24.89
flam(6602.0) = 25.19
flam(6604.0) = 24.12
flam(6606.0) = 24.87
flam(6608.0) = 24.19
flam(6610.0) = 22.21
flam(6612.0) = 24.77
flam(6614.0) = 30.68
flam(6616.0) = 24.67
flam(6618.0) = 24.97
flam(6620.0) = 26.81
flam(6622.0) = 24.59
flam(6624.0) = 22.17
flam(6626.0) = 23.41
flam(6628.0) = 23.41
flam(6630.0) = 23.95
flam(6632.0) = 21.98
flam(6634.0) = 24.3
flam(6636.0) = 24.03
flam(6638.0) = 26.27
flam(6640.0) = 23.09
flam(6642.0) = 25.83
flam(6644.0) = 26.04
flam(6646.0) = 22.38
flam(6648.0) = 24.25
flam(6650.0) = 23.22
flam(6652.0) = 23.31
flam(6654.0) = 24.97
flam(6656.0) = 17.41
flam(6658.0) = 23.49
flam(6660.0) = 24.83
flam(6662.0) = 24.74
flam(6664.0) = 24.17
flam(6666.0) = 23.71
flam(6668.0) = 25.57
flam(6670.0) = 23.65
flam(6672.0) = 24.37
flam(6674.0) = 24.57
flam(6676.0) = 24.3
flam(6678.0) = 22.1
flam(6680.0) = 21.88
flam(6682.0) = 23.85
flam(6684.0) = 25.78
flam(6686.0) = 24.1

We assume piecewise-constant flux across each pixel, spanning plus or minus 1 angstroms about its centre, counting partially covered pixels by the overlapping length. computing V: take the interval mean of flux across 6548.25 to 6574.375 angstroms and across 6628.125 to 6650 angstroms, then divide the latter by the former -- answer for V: 1.04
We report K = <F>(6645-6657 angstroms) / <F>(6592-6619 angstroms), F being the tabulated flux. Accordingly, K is 0.90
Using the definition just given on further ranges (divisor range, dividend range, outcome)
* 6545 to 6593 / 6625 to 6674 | 0.98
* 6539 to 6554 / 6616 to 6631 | 0.99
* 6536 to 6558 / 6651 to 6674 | 0.96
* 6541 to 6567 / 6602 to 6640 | 1.05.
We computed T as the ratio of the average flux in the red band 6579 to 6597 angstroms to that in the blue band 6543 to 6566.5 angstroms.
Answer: 1.1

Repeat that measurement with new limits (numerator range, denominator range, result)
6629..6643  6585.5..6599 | 0.96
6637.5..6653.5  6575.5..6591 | 0.94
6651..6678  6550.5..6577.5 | 1.02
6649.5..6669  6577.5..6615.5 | 0.93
